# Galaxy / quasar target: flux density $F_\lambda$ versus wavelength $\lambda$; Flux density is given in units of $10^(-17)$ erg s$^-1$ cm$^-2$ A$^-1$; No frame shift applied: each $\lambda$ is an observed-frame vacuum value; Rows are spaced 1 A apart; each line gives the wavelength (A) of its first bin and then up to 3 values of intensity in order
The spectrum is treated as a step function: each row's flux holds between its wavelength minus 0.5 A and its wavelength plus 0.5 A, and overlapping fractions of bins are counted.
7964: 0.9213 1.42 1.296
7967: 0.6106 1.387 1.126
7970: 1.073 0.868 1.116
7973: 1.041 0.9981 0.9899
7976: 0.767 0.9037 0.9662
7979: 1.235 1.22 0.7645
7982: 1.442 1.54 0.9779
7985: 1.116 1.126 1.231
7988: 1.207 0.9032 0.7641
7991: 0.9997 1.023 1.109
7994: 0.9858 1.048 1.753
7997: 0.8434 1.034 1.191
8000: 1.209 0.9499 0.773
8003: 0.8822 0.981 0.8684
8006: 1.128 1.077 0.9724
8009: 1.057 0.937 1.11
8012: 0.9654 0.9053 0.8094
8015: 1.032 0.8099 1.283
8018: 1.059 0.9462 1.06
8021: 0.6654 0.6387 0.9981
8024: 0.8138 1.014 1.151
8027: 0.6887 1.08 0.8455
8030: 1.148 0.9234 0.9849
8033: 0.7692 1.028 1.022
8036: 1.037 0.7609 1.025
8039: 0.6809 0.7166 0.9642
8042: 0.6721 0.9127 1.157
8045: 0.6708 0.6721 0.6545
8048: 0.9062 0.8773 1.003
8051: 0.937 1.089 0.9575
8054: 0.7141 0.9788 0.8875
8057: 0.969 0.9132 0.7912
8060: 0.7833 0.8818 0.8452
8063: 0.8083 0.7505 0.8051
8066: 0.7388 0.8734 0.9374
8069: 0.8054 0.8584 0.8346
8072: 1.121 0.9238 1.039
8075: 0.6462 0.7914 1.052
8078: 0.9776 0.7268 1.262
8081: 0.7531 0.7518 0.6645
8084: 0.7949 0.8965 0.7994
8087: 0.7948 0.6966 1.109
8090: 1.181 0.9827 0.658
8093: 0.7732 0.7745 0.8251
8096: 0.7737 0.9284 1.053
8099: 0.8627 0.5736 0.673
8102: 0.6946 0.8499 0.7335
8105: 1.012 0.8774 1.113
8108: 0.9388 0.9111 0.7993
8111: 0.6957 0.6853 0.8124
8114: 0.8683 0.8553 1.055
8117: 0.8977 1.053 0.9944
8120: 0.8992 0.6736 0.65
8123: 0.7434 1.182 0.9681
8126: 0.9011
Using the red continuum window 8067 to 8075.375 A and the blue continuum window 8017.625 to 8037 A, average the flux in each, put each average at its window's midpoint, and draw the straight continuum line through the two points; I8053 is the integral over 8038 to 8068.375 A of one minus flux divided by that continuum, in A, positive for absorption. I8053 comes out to 1.97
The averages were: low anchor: 0.935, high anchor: 0.898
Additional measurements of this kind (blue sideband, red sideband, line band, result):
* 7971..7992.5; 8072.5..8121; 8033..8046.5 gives 1.31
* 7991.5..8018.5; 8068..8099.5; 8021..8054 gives 2.47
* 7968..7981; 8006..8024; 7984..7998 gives -1.10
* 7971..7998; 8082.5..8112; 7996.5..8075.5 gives 4.34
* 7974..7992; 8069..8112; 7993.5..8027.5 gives 0.79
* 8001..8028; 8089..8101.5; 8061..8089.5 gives 0.46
